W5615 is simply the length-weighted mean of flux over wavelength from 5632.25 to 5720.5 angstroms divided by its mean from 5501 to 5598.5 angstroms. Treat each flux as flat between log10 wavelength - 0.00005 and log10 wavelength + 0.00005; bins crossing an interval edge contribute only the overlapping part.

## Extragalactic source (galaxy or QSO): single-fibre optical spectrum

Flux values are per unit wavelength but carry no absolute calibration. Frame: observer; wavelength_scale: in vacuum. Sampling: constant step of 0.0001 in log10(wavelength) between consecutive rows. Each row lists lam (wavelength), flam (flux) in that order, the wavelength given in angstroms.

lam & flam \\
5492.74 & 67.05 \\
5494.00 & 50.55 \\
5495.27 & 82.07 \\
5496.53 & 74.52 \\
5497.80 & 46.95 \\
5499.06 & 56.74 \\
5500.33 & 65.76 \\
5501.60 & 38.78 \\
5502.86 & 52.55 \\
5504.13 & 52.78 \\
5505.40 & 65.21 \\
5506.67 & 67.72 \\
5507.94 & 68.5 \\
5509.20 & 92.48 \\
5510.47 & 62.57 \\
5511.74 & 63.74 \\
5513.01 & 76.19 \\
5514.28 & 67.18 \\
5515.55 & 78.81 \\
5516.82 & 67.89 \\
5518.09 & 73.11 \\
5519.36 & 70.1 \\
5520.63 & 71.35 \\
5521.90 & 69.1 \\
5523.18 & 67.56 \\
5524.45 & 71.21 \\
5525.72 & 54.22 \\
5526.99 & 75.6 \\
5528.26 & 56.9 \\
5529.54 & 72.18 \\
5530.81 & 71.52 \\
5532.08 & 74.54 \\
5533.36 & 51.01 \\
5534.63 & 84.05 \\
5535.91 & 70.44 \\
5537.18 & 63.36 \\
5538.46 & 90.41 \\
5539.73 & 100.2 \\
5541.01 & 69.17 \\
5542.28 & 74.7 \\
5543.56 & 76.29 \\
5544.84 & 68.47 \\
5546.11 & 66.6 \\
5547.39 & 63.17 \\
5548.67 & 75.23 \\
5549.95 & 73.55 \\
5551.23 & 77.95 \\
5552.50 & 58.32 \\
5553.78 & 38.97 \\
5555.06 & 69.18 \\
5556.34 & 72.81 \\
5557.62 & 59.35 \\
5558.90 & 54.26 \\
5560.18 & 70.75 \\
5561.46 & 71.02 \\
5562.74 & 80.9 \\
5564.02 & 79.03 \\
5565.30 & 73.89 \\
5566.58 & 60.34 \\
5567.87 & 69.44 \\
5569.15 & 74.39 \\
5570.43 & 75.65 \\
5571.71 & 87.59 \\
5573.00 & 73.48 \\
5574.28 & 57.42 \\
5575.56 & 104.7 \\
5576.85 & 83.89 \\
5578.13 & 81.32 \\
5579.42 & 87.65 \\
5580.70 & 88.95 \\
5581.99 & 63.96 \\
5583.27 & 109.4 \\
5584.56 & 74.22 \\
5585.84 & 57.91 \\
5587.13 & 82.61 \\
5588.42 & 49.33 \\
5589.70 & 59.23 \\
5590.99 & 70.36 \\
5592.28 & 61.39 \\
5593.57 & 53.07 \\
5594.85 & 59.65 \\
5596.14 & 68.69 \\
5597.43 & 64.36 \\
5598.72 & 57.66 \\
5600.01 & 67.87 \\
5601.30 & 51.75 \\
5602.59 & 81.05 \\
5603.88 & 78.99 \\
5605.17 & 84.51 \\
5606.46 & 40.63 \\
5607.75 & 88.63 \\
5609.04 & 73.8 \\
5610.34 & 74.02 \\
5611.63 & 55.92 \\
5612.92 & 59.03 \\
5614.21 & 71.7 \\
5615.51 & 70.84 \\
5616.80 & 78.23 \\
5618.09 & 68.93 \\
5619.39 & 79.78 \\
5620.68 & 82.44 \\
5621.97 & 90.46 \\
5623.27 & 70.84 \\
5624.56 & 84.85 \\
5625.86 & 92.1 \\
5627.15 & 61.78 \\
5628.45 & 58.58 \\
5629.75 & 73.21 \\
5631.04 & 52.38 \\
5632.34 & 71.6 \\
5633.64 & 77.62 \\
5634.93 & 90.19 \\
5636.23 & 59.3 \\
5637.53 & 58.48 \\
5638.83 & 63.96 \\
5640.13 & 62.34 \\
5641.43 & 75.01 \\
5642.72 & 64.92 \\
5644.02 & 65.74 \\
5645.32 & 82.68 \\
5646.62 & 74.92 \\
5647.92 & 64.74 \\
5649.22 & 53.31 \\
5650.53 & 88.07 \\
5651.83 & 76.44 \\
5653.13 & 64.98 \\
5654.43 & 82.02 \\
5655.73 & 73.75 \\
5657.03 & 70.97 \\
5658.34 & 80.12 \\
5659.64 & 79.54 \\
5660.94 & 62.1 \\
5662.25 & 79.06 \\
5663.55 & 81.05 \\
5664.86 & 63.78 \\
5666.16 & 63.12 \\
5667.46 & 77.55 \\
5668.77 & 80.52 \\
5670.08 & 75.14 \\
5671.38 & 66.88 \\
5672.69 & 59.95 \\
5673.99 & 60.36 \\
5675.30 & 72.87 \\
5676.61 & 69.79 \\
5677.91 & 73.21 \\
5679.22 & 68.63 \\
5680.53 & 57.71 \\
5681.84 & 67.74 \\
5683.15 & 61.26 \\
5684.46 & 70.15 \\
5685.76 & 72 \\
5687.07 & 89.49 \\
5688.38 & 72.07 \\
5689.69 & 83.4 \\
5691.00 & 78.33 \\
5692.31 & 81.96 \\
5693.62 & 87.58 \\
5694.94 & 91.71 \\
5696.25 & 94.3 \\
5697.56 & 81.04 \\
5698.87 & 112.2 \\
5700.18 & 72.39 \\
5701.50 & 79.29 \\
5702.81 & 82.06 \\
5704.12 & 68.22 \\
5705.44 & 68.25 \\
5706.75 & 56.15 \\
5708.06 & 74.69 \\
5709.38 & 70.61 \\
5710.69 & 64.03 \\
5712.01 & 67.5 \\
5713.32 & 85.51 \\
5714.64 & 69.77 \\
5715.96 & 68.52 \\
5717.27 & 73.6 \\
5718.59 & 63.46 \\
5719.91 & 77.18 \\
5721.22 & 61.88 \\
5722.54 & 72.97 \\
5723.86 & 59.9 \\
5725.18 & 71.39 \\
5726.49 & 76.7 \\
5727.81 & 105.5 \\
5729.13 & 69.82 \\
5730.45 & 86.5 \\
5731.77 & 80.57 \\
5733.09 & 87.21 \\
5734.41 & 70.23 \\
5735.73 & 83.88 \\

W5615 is 1.0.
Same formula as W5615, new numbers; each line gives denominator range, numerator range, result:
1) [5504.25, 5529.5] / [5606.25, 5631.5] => 1.04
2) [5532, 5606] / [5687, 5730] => 1.07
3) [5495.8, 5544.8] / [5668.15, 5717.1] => 1.09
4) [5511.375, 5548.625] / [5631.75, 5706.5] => 1.04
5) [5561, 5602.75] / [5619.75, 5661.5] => 1.00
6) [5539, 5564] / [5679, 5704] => 1.13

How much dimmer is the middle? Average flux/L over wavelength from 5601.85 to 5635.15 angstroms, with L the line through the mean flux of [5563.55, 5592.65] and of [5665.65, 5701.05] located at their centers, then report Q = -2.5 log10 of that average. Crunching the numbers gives 0.03 mag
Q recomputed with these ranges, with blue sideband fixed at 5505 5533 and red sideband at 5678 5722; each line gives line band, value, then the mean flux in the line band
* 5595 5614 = 0.07 mag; 67.5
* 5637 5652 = 0.06 mag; 69.1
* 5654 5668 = 0.00 mag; 73.8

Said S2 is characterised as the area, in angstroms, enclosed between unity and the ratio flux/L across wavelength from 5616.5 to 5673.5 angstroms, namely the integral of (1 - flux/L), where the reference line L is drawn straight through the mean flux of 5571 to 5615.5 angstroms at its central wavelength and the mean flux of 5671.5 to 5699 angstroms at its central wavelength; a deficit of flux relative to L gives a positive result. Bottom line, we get 1.10 angstroms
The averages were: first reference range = 71.3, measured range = 72.3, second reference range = 75.6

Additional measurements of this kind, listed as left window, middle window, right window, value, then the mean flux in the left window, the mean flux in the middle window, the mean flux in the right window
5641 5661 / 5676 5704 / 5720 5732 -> -1.4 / 72.8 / 78.2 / 76.1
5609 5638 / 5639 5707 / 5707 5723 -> -2.6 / 72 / 73.9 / 70.4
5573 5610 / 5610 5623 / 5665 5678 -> -0.4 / 71.6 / 73.1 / 69.6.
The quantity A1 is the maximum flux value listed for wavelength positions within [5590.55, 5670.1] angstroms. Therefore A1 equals 92.1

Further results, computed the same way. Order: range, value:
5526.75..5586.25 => 109.4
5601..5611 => 88.63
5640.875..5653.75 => 88.07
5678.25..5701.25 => 112.2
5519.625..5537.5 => 84.05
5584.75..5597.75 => 82.61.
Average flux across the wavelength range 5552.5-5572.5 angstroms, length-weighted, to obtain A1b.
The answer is 68.8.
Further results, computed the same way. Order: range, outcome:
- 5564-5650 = 71.4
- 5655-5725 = 73.5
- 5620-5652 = 71.8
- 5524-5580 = 71.9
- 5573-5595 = 73.6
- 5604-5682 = 71.3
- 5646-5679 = 71.7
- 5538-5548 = 75.9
